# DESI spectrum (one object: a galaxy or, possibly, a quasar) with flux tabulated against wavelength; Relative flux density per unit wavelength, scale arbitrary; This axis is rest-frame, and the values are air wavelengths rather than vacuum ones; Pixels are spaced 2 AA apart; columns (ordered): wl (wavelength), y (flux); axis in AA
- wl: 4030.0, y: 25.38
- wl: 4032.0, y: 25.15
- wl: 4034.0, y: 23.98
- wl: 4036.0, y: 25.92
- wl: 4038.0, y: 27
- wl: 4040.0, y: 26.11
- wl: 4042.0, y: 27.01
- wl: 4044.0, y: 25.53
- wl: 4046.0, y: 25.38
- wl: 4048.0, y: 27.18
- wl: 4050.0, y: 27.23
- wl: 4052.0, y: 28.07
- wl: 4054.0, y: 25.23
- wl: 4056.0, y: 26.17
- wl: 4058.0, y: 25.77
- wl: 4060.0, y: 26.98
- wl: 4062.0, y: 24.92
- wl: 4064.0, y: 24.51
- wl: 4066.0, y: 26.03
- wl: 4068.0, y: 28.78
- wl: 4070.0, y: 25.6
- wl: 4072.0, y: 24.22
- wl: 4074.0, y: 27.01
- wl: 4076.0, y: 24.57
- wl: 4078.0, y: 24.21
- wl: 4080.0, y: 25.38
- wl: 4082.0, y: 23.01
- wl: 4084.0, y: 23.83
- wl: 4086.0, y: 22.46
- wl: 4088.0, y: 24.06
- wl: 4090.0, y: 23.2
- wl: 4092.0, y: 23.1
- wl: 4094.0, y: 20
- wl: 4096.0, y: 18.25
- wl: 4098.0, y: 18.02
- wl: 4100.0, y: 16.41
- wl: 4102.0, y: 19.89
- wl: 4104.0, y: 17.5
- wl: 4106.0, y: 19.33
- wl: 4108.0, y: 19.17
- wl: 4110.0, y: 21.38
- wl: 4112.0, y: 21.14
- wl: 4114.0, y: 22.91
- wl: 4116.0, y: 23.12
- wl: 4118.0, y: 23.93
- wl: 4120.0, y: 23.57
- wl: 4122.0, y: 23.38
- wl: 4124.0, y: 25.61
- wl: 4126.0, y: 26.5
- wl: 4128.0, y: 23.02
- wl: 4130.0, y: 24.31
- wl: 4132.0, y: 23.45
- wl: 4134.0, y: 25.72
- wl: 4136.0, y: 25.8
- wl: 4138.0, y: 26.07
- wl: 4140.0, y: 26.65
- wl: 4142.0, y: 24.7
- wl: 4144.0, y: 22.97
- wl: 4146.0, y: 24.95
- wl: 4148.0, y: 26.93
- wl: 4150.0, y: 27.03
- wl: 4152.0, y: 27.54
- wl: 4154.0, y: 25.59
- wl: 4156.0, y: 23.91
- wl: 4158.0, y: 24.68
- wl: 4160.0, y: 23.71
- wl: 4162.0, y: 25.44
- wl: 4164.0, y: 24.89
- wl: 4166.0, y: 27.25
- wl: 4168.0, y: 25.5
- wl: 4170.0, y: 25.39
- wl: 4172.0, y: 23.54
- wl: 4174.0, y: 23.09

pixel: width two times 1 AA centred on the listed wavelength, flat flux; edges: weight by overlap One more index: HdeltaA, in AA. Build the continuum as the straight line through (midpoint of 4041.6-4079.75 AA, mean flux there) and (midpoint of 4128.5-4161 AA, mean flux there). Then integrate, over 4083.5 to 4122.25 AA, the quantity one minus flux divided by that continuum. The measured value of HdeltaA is 6.7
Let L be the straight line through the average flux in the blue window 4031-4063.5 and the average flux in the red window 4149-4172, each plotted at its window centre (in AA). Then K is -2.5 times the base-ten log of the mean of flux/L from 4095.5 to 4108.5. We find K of 0.369 mag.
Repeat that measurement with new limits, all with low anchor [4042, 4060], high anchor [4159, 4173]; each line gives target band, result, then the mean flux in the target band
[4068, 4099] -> 0.120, 23.3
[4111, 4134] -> 0.078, 23.8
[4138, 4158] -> -0.011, 25.6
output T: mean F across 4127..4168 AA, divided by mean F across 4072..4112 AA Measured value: 1.16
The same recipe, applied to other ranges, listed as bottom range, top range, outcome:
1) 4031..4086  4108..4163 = 0.95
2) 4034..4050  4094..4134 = 0.83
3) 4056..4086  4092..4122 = 0.81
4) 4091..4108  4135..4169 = 1.34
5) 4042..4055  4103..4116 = 0.77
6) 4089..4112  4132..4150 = 1.29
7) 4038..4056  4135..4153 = 0.98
